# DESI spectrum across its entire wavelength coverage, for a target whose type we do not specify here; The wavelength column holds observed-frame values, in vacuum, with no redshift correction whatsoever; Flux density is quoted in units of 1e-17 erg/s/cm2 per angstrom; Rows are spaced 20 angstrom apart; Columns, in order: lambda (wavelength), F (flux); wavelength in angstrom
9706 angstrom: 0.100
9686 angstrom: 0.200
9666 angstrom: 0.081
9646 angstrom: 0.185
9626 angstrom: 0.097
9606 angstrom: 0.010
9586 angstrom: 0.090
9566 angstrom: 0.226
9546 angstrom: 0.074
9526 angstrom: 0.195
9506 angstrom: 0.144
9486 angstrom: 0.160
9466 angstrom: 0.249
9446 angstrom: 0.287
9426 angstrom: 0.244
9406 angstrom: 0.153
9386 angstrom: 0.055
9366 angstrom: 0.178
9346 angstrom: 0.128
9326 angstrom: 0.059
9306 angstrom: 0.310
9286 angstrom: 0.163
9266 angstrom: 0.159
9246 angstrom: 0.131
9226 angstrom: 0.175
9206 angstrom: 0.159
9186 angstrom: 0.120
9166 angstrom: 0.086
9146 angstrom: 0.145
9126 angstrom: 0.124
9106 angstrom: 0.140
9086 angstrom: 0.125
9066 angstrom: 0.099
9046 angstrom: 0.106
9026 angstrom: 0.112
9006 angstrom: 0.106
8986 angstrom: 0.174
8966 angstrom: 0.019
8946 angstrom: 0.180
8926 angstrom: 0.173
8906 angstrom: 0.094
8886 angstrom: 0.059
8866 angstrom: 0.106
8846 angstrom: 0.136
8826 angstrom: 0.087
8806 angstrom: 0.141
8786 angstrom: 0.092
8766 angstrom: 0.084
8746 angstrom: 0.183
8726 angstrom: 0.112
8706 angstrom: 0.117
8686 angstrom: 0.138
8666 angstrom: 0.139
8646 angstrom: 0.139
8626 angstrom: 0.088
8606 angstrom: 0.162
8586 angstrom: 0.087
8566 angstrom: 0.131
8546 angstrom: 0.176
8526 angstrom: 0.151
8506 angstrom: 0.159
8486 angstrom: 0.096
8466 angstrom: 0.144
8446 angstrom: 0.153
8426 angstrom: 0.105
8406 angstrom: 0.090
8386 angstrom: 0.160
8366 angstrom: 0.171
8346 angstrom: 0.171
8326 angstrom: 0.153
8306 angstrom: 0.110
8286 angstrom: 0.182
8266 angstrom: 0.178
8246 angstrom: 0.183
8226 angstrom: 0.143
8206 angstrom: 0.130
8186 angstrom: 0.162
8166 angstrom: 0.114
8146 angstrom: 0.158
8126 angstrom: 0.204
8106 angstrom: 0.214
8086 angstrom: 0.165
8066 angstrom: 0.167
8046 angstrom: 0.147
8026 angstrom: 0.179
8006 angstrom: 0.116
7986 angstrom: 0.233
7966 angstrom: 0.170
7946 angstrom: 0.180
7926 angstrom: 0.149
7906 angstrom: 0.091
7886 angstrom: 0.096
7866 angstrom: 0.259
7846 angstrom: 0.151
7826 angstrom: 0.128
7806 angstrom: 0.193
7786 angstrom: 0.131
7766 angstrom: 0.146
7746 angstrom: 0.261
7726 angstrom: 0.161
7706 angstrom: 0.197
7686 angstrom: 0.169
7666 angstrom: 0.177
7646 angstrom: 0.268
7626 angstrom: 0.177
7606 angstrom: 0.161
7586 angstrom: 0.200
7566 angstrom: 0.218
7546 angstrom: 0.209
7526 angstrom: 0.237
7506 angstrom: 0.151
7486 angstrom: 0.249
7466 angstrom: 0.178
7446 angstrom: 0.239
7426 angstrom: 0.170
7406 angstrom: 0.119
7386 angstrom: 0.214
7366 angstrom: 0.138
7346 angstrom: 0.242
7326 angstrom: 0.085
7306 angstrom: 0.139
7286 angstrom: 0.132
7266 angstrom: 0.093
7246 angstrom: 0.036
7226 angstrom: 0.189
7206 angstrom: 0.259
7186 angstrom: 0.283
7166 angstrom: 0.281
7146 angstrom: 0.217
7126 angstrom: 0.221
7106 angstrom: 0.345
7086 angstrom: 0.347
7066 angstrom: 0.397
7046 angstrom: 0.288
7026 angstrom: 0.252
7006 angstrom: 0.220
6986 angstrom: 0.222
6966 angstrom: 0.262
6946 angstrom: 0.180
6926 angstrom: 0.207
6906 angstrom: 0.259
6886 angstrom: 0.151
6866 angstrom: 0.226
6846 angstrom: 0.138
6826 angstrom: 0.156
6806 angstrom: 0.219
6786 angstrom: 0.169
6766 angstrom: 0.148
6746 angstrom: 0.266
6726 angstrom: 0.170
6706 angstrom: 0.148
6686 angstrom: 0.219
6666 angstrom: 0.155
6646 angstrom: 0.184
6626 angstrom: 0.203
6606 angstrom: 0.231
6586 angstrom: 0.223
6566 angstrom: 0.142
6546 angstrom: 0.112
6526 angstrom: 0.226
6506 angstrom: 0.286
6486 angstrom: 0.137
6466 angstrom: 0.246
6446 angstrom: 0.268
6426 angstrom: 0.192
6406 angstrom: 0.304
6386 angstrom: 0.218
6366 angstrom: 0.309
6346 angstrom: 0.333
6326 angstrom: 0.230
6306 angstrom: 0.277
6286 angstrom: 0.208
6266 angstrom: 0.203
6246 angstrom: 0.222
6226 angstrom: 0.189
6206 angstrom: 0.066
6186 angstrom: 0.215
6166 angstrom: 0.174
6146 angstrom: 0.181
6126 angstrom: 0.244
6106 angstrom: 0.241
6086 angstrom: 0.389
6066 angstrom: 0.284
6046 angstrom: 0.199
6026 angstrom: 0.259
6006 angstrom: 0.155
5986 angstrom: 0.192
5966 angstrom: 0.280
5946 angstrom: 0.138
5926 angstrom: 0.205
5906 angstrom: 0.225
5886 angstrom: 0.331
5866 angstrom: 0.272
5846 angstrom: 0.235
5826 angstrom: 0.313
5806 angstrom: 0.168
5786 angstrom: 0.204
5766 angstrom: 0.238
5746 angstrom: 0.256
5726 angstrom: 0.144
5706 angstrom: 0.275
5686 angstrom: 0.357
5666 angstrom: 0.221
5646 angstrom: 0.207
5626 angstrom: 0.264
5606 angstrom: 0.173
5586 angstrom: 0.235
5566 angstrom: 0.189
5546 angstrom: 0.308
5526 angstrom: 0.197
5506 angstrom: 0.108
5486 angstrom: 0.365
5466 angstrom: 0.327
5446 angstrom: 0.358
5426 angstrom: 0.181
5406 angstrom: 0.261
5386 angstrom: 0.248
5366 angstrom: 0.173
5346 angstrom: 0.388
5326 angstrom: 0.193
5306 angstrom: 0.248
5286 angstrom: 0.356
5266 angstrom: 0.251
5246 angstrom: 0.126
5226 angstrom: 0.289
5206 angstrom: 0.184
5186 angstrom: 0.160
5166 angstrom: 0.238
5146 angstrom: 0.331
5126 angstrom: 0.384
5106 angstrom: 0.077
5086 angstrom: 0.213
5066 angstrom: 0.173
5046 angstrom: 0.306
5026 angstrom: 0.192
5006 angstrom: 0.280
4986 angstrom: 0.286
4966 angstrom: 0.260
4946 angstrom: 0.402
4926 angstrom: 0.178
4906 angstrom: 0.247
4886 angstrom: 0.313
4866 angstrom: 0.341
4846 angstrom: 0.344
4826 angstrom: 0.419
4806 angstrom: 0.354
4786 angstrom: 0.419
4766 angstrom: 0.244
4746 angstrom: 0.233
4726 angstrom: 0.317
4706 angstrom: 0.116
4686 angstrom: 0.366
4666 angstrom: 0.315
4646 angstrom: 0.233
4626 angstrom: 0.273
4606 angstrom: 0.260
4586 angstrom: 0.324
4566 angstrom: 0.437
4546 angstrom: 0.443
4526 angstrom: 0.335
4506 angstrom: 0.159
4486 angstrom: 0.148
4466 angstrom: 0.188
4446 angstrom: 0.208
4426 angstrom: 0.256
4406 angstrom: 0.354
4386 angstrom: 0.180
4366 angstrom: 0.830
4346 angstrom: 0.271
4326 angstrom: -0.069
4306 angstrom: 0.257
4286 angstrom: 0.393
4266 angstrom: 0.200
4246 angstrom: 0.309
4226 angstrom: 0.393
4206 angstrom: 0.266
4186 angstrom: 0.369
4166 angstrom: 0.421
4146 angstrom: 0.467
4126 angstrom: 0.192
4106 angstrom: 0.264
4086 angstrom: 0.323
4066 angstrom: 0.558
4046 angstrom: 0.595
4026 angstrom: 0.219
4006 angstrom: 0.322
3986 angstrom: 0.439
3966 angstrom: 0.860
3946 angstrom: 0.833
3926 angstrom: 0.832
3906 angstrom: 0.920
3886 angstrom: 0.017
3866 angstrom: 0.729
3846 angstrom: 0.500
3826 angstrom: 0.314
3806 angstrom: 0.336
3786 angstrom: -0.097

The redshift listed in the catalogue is 1.53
